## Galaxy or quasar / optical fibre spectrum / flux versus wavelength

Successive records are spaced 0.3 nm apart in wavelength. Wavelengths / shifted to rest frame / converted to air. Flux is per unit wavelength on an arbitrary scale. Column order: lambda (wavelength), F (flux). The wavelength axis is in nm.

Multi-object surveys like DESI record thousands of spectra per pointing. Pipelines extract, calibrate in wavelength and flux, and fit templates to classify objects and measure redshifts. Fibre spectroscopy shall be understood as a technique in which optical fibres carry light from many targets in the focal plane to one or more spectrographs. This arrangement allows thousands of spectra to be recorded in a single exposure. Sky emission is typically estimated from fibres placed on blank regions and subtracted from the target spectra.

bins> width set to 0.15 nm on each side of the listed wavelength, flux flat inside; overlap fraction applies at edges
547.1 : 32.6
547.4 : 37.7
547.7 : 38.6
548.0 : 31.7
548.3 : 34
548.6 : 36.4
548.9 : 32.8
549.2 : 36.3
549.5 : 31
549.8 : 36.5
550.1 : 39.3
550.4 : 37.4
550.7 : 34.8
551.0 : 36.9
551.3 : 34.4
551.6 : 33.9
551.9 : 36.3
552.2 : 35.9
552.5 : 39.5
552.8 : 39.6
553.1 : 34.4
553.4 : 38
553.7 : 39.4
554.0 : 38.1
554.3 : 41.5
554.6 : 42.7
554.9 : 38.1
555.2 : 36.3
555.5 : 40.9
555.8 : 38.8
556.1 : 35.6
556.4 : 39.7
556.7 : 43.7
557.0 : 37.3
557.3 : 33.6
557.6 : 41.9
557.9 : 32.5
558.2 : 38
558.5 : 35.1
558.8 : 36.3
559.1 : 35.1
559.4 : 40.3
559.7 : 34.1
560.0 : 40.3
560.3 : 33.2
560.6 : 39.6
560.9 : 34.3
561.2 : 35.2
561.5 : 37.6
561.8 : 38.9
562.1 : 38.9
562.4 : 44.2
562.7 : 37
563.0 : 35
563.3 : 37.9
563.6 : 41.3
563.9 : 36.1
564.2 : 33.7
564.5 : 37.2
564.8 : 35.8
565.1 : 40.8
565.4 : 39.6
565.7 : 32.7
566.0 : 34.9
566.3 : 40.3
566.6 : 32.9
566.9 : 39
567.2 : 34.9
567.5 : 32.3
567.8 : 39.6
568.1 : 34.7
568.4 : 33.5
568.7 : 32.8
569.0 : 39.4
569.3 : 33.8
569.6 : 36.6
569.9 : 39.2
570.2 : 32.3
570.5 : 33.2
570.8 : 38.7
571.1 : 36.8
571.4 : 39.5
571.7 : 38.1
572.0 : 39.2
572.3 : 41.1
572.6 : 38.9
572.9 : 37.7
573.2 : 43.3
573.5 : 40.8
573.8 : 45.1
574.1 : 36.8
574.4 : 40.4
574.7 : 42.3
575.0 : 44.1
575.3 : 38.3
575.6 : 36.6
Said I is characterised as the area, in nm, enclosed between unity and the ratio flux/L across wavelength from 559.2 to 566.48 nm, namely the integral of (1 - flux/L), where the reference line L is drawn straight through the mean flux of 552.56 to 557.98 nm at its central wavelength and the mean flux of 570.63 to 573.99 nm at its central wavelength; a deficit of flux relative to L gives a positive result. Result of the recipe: 0.32 nm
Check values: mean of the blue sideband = 38.5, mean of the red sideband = 39.9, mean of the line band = 37.4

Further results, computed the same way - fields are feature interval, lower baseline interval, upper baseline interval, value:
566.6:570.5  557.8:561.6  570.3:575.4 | 0.31 nm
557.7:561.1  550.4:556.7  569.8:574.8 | 0.17 nm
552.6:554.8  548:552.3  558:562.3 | -0.20 nm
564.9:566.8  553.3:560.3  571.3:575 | 0.12 nm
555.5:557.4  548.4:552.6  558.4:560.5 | -0.12 nm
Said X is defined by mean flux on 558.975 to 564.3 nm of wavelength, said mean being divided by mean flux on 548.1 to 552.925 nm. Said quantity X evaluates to 1.0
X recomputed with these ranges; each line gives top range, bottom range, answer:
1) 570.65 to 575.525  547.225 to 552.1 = 1.13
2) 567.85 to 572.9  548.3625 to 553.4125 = 1.02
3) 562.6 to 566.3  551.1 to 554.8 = 0.98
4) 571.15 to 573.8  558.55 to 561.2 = 1.10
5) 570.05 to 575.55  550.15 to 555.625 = 1.04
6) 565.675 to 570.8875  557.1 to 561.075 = 0.98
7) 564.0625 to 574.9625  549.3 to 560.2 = 1.00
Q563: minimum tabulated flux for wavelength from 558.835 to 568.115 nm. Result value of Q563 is 32.3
